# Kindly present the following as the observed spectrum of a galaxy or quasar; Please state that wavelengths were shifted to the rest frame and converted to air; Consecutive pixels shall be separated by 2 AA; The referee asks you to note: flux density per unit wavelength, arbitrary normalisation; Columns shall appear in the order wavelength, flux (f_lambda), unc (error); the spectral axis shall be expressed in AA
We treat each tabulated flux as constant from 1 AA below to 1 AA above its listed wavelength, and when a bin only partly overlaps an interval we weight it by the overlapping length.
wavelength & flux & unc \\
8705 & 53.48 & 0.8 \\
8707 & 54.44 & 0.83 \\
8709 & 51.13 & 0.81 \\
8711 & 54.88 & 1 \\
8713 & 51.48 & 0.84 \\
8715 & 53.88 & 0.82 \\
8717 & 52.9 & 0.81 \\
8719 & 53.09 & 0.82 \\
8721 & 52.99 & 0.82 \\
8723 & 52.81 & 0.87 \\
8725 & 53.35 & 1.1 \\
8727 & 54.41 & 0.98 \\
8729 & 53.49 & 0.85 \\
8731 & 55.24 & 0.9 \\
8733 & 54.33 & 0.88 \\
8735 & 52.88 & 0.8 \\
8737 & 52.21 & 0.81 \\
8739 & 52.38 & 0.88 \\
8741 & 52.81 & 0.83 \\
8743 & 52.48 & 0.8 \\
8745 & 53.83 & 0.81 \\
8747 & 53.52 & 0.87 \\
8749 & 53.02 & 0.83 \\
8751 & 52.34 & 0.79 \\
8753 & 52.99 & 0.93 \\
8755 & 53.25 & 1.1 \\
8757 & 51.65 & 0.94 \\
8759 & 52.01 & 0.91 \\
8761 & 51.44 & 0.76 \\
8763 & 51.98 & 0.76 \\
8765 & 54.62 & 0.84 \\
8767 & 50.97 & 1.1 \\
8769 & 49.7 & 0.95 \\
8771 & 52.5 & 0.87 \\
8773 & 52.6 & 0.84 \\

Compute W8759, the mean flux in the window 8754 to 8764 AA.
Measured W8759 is 52.1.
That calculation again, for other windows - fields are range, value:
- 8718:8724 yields 53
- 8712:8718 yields 52.8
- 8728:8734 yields 54.4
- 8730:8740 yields 53.4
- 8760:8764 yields 51.7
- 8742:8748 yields 53.3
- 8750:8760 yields 52.4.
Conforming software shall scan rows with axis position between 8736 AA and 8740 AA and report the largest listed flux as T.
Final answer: 52.38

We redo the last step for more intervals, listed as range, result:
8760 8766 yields 54.62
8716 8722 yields 53.09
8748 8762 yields 53.25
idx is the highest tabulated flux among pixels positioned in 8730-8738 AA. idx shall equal 55.24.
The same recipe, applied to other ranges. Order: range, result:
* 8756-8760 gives 52.01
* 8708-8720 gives 54.88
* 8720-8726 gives 53.35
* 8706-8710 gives 54.44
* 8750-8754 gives 52.99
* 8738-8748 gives 53.83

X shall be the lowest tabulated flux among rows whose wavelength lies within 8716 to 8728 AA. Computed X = 52.81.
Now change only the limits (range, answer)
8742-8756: 52.34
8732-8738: 52.21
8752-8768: 50.97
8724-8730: 53.35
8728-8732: 53.49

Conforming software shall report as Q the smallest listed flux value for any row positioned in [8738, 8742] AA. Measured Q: 52.38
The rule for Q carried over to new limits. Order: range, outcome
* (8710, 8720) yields 51.48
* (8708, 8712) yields 51.13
